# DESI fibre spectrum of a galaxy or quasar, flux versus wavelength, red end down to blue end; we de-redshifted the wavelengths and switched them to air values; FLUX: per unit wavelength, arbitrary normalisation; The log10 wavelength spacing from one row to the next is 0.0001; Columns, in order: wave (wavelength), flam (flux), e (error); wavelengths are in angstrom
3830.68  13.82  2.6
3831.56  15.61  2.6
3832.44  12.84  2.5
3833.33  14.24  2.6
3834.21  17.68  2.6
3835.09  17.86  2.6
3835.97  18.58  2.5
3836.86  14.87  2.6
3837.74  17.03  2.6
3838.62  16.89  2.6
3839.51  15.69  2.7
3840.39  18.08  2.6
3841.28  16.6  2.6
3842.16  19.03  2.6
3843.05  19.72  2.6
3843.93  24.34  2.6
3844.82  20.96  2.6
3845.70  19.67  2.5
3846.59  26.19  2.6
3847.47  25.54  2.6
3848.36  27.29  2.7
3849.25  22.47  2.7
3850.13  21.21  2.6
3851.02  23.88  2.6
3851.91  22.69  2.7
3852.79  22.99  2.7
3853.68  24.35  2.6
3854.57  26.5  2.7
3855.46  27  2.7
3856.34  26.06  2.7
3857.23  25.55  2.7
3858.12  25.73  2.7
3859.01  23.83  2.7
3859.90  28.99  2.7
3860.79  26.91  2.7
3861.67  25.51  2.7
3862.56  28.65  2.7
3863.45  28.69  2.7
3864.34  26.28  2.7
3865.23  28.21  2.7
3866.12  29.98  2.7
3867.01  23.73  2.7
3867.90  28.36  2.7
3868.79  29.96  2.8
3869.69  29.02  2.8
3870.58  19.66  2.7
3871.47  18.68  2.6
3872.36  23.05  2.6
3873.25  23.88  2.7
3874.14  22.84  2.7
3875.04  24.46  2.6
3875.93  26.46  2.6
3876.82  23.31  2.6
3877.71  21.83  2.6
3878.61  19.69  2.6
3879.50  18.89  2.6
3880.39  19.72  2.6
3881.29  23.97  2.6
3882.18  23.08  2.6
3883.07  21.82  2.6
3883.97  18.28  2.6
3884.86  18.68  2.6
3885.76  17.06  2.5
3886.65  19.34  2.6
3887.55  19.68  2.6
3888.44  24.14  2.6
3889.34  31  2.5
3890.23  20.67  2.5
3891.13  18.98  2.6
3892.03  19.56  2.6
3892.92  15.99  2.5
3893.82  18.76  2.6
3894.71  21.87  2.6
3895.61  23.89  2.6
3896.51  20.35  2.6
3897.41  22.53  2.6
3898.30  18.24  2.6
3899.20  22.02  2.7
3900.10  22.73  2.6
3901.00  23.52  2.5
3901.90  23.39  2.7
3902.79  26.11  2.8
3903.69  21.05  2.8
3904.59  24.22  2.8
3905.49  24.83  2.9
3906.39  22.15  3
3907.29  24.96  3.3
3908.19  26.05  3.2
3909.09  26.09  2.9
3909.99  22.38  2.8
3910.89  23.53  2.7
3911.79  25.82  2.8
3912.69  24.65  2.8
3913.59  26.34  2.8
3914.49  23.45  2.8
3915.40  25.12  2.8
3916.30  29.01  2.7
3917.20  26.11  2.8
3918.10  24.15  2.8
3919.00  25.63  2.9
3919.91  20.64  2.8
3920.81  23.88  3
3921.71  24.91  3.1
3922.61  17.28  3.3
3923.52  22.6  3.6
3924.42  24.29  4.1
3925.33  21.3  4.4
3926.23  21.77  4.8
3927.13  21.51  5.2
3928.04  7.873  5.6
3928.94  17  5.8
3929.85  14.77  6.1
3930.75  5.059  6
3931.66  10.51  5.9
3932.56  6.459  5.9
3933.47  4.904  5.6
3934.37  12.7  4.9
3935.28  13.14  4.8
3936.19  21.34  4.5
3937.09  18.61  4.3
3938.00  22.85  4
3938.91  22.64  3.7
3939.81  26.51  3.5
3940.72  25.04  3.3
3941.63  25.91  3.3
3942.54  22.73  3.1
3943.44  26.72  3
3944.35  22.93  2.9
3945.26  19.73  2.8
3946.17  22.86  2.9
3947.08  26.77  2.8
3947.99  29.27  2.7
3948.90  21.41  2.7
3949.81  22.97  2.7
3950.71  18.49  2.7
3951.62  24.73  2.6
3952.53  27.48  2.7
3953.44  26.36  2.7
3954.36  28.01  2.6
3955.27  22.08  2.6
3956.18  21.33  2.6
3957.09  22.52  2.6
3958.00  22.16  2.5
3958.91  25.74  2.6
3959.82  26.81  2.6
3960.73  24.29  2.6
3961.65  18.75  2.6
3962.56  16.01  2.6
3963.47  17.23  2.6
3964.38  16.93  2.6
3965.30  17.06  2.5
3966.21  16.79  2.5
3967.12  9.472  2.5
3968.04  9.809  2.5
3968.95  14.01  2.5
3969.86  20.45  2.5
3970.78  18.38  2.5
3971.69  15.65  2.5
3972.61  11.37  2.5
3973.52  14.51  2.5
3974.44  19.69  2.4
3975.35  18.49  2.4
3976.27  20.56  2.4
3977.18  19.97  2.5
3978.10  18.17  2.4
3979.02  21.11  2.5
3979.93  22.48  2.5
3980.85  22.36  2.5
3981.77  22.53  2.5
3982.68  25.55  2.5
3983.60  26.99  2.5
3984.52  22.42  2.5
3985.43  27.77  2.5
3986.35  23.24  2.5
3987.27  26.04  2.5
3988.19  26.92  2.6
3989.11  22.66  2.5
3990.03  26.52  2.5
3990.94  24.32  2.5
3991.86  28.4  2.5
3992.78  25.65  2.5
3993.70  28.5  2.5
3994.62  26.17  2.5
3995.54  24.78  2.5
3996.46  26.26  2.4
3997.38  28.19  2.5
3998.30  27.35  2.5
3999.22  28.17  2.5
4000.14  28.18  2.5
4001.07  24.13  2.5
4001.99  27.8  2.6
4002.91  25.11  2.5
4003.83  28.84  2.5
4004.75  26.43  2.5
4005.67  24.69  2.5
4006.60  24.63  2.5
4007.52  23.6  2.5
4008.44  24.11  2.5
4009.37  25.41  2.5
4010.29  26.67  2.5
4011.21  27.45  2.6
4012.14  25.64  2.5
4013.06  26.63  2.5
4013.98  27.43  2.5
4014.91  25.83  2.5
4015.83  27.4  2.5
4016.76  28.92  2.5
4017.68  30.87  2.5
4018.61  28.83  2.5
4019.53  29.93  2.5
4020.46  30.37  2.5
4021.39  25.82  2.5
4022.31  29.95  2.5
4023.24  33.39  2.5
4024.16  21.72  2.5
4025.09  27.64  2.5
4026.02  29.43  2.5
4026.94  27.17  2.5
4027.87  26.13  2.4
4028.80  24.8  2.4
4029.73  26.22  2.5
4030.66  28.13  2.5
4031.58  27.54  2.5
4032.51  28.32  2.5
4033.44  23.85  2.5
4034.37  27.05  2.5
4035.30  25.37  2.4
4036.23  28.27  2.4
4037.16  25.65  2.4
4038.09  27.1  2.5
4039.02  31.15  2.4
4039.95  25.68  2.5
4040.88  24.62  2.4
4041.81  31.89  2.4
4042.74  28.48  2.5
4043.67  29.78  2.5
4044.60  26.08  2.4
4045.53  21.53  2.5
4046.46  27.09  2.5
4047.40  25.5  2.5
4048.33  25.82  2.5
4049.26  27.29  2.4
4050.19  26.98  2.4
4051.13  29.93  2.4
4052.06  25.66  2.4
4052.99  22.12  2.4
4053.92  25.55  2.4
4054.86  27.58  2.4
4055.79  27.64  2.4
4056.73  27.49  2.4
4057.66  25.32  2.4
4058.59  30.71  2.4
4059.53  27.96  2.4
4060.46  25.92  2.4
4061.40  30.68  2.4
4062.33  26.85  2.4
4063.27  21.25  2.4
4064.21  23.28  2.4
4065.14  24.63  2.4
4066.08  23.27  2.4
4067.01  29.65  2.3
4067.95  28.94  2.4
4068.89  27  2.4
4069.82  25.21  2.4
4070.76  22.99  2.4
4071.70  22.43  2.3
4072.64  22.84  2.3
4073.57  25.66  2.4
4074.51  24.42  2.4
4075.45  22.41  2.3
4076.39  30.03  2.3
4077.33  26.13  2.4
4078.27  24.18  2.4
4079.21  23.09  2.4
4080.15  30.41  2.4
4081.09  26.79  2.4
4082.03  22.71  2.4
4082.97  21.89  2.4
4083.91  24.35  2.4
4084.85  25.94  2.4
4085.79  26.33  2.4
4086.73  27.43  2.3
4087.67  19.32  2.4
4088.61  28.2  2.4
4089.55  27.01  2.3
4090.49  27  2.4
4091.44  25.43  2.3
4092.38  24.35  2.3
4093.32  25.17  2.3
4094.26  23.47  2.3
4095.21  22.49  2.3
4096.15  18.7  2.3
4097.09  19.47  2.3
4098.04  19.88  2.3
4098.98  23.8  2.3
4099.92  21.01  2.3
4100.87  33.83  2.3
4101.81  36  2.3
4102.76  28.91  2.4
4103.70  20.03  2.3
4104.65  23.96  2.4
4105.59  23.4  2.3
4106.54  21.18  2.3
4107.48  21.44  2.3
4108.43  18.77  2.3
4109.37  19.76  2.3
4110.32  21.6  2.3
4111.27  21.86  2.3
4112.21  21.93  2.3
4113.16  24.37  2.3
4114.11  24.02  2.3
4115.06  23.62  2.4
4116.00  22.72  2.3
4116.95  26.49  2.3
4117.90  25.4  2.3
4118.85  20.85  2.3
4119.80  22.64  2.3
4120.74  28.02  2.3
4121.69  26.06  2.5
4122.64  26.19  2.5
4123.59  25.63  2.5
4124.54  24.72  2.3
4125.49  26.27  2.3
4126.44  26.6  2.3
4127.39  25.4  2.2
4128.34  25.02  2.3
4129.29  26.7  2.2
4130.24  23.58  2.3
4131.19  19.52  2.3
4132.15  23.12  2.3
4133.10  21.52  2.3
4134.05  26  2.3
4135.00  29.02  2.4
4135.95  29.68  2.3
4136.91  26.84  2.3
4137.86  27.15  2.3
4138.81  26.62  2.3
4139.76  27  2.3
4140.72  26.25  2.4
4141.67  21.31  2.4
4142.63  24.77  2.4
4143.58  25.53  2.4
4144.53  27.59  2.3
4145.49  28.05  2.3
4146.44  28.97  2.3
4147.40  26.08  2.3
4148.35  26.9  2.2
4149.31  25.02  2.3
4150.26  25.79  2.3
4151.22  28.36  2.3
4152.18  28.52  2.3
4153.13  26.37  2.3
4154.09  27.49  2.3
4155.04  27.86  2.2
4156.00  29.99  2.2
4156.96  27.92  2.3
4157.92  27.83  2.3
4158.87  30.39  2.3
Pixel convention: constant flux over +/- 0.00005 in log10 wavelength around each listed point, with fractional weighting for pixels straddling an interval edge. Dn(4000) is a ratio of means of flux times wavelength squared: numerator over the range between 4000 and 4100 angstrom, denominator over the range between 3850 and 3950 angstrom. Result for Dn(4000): 1.3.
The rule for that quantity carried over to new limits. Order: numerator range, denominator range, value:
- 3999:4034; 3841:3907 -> 1.25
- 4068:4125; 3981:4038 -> 0.96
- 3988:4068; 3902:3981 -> 1.35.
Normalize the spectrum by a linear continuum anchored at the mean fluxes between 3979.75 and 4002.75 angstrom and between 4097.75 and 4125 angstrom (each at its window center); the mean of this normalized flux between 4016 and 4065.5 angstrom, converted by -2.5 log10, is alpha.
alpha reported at -0.08 mag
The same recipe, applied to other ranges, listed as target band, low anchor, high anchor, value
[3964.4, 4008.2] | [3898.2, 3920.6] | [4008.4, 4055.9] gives 0.157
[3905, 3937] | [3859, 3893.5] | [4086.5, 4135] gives 0.158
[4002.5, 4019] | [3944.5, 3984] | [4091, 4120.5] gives -0.226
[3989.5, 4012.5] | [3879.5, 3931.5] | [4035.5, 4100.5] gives -0.099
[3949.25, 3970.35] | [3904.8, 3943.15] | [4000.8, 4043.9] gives 0.135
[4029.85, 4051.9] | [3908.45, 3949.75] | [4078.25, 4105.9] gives -0.145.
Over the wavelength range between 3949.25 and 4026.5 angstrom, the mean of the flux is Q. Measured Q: 23.8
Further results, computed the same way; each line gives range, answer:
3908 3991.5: 21.1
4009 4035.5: 27.4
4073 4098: 24.6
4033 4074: 26.4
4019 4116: 25.6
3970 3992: 21.8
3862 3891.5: 23.4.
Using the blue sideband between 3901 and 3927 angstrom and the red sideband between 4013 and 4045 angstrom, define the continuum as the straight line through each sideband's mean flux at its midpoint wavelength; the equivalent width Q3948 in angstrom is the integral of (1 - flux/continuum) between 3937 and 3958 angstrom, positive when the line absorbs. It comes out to 0.97 angstrom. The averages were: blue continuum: 24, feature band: 23.9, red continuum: 27.7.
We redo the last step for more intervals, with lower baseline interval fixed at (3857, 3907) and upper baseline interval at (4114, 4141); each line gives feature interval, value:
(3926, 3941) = 4.94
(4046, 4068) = -1.62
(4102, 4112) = 1.04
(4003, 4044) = -4.74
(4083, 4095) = -0.09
